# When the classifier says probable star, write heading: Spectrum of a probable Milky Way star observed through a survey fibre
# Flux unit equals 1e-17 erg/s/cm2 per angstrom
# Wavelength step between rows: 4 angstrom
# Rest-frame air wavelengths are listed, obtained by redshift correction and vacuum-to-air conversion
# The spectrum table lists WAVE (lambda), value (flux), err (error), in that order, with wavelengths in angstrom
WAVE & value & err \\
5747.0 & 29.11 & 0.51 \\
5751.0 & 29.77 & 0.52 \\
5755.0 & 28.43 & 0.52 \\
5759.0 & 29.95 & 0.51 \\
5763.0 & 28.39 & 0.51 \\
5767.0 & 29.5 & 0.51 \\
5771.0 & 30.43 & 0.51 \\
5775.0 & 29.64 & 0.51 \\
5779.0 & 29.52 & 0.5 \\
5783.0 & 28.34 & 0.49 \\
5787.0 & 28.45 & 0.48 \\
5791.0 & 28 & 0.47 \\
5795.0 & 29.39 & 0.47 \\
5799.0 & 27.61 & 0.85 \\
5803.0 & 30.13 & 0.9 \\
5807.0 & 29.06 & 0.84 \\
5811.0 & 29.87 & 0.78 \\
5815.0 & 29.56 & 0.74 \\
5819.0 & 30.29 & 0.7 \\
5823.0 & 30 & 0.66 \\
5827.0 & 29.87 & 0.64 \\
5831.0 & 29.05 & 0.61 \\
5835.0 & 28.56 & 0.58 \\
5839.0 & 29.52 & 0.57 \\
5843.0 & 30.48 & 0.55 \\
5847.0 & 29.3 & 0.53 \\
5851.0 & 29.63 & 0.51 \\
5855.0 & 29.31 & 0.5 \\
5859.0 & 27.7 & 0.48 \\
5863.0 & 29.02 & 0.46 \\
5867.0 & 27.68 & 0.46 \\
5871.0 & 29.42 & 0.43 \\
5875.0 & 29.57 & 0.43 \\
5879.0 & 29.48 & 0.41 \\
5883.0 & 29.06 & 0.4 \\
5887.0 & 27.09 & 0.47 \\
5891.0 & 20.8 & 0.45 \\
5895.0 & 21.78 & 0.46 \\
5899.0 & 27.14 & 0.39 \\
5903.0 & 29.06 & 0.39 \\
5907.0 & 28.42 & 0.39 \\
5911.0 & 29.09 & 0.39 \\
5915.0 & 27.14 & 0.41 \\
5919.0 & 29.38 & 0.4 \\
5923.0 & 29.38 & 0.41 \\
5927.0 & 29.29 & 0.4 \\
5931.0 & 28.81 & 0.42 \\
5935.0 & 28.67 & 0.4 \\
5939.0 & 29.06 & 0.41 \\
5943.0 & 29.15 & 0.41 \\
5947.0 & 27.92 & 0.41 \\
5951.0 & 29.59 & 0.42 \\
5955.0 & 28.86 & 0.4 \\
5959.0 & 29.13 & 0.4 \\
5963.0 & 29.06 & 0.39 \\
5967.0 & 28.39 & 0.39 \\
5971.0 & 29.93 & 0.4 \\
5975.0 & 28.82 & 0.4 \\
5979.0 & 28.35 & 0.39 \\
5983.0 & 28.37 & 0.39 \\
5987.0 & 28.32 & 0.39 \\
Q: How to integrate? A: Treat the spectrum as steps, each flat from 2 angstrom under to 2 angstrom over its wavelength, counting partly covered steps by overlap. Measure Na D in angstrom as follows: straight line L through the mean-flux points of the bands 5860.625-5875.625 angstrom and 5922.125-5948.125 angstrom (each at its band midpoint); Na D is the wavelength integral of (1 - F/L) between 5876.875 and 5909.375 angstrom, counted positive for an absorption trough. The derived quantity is 2.5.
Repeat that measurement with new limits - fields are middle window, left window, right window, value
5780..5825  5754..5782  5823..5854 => 0.45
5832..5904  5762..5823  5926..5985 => 2.60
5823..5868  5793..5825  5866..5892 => -0.85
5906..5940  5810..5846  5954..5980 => 0.44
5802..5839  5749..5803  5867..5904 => -1.76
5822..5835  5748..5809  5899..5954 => -0.20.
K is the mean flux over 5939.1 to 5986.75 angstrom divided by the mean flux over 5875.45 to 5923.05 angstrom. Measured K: 1.1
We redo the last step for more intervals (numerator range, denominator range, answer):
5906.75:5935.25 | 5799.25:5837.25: 0.98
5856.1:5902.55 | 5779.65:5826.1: 0.93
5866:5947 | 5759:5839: 0.96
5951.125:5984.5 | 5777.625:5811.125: 1.00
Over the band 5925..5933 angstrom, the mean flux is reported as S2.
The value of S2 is 29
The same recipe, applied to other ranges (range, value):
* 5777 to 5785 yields 28.9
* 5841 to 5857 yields 29.7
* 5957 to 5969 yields 28.9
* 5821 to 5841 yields 29.4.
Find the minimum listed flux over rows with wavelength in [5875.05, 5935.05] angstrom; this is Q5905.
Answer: 20.8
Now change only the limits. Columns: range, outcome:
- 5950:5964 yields 28.86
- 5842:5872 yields 27.68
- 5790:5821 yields 27.61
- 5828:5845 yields 28.56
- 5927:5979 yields 27.92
